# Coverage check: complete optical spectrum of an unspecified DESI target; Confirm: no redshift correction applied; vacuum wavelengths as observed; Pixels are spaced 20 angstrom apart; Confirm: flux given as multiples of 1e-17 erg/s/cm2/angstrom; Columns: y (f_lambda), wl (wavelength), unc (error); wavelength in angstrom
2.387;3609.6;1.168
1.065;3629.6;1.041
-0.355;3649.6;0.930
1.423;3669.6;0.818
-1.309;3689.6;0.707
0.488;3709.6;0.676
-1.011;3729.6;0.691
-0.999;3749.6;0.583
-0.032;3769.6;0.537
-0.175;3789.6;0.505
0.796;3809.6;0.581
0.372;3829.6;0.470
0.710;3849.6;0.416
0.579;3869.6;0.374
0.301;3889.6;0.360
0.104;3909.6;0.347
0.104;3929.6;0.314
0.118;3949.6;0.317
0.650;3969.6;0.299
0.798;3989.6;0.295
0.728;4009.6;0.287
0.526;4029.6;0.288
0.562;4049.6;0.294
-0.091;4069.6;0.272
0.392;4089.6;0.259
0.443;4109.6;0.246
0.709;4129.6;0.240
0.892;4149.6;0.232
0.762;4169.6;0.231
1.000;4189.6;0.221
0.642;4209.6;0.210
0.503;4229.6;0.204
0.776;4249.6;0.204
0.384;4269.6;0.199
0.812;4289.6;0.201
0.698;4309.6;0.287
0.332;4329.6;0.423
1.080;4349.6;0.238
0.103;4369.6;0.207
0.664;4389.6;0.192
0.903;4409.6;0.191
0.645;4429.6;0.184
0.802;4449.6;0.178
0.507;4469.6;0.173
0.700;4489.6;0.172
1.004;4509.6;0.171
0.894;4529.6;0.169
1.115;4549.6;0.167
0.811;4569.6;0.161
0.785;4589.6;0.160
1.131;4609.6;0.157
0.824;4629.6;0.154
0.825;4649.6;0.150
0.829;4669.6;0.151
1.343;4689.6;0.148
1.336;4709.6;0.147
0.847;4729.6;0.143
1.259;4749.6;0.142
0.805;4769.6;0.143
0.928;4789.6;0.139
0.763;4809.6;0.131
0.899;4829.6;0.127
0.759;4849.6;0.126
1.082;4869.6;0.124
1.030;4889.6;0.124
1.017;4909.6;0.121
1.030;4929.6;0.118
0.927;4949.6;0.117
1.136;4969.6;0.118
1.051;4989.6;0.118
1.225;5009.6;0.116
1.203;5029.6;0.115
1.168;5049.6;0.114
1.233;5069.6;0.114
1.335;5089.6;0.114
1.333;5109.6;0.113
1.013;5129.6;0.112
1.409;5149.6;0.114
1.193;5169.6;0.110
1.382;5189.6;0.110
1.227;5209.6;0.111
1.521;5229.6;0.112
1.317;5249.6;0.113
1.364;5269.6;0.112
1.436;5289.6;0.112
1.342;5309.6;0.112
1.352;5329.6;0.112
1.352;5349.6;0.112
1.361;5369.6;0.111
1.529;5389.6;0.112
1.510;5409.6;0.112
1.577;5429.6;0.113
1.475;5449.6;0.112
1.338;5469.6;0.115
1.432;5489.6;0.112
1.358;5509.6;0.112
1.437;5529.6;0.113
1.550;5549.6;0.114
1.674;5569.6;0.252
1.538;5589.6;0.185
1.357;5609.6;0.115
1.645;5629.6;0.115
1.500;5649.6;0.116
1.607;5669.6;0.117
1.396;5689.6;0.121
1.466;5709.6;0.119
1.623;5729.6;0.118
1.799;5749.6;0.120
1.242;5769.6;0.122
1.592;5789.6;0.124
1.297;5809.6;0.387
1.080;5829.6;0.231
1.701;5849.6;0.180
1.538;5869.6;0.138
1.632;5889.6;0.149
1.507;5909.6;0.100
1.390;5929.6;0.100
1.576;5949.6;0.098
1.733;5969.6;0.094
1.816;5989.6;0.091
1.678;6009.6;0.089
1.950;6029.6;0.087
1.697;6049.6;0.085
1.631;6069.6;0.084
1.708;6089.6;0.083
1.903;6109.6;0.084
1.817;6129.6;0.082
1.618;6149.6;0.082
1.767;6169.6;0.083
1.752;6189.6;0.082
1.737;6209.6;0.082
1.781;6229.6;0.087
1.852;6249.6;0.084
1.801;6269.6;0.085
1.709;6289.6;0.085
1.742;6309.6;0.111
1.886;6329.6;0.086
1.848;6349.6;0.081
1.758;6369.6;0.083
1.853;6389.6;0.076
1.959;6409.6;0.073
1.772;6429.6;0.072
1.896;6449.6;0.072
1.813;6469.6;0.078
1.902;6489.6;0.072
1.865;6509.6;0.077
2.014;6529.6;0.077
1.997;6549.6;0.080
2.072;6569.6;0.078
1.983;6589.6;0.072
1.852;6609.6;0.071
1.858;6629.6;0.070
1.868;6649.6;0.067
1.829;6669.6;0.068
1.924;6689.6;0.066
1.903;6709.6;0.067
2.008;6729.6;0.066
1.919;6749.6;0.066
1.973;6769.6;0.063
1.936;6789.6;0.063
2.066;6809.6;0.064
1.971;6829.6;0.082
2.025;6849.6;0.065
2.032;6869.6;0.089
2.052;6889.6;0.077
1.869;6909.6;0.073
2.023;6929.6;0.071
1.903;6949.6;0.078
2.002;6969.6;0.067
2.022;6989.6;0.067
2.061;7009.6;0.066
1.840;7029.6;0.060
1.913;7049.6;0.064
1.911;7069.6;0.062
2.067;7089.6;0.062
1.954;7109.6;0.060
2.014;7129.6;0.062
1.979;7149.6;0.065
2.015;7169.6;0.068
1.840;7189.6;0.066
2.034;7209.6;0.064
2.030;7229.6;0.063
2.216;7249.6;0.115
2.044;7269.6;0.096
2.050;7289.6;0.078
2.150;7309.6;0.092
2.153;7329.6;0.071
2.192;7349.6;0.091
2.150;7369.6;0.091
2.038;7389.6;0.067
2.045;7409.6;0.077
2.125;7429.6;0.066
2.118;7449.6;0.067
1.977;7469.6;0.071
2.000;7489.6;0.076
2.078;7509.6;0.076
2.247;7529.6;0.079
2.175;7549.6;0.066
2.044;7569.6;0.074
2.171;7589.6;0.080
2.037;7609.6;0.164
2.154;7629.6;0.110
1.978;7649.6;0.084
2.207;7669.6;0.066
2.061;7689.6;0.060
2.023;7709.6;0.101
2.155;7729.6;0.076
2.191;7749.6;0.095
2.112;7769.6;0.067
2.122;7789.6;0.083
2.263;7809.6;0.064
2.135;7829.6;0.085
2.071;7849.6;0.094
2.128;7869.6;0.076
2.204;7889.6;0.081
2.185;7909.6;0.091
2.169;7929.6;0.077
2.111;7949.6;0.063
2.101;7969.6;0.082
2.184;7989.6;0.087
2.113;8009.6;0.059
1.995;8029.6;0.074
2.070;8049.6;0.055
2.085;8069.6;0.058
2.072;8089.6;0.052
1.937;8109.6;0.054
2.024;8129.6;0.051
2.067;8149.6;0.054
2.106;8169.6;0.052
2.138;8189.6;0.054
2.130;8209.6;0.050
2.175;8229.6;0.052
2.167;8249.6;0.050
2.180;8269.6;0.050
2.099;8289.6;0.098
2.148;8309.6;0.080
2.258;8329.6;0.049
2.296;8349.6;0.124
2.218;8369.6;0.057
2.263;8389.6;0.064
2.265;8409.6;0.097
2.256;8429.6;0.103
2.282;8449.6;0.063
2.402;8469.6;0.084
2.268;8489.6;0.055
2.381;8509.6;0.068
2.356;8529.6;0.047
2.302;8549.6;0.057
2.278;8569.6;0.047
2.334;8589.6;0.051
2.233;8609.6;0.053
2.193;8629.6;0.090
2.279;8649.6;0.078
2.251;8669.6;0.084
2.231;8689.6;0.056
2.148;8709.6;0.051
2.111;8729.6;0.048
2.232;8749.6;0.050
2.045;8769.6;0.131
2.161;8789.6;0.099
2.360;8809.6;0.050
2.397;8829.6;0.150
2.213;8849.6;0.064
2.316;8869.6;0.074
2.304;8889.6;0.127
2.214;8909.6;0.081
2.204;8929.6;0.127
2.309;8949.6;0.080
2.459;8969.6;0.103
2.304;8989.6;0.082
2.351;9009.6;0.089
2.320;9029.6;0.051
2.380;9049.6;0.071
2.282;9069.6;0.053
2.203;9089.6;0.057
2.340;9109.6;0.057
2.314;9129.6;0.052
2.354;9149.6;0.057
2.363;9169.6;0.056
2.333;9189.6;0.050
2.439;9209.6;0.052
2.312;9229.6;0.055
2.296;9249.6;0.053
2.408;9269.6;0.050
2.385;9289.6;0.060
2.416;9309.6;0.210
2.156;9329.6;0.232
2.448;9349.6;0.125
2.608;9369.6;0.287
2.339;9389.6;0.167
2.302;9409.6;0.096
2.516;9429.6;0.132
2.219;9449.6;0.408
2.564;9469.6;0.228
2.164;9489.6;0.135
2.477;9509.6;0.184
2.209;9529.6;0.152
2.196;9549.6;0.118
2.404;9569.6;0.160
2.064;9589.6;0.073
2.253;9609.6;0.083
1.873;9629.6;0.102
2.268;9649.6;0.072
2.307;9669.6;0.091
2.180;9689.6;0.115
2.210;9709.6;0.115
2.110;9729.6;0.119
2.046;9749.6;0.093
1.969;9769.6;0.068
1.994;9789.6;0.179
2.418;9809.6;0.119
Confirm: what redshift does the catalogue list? 0.13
